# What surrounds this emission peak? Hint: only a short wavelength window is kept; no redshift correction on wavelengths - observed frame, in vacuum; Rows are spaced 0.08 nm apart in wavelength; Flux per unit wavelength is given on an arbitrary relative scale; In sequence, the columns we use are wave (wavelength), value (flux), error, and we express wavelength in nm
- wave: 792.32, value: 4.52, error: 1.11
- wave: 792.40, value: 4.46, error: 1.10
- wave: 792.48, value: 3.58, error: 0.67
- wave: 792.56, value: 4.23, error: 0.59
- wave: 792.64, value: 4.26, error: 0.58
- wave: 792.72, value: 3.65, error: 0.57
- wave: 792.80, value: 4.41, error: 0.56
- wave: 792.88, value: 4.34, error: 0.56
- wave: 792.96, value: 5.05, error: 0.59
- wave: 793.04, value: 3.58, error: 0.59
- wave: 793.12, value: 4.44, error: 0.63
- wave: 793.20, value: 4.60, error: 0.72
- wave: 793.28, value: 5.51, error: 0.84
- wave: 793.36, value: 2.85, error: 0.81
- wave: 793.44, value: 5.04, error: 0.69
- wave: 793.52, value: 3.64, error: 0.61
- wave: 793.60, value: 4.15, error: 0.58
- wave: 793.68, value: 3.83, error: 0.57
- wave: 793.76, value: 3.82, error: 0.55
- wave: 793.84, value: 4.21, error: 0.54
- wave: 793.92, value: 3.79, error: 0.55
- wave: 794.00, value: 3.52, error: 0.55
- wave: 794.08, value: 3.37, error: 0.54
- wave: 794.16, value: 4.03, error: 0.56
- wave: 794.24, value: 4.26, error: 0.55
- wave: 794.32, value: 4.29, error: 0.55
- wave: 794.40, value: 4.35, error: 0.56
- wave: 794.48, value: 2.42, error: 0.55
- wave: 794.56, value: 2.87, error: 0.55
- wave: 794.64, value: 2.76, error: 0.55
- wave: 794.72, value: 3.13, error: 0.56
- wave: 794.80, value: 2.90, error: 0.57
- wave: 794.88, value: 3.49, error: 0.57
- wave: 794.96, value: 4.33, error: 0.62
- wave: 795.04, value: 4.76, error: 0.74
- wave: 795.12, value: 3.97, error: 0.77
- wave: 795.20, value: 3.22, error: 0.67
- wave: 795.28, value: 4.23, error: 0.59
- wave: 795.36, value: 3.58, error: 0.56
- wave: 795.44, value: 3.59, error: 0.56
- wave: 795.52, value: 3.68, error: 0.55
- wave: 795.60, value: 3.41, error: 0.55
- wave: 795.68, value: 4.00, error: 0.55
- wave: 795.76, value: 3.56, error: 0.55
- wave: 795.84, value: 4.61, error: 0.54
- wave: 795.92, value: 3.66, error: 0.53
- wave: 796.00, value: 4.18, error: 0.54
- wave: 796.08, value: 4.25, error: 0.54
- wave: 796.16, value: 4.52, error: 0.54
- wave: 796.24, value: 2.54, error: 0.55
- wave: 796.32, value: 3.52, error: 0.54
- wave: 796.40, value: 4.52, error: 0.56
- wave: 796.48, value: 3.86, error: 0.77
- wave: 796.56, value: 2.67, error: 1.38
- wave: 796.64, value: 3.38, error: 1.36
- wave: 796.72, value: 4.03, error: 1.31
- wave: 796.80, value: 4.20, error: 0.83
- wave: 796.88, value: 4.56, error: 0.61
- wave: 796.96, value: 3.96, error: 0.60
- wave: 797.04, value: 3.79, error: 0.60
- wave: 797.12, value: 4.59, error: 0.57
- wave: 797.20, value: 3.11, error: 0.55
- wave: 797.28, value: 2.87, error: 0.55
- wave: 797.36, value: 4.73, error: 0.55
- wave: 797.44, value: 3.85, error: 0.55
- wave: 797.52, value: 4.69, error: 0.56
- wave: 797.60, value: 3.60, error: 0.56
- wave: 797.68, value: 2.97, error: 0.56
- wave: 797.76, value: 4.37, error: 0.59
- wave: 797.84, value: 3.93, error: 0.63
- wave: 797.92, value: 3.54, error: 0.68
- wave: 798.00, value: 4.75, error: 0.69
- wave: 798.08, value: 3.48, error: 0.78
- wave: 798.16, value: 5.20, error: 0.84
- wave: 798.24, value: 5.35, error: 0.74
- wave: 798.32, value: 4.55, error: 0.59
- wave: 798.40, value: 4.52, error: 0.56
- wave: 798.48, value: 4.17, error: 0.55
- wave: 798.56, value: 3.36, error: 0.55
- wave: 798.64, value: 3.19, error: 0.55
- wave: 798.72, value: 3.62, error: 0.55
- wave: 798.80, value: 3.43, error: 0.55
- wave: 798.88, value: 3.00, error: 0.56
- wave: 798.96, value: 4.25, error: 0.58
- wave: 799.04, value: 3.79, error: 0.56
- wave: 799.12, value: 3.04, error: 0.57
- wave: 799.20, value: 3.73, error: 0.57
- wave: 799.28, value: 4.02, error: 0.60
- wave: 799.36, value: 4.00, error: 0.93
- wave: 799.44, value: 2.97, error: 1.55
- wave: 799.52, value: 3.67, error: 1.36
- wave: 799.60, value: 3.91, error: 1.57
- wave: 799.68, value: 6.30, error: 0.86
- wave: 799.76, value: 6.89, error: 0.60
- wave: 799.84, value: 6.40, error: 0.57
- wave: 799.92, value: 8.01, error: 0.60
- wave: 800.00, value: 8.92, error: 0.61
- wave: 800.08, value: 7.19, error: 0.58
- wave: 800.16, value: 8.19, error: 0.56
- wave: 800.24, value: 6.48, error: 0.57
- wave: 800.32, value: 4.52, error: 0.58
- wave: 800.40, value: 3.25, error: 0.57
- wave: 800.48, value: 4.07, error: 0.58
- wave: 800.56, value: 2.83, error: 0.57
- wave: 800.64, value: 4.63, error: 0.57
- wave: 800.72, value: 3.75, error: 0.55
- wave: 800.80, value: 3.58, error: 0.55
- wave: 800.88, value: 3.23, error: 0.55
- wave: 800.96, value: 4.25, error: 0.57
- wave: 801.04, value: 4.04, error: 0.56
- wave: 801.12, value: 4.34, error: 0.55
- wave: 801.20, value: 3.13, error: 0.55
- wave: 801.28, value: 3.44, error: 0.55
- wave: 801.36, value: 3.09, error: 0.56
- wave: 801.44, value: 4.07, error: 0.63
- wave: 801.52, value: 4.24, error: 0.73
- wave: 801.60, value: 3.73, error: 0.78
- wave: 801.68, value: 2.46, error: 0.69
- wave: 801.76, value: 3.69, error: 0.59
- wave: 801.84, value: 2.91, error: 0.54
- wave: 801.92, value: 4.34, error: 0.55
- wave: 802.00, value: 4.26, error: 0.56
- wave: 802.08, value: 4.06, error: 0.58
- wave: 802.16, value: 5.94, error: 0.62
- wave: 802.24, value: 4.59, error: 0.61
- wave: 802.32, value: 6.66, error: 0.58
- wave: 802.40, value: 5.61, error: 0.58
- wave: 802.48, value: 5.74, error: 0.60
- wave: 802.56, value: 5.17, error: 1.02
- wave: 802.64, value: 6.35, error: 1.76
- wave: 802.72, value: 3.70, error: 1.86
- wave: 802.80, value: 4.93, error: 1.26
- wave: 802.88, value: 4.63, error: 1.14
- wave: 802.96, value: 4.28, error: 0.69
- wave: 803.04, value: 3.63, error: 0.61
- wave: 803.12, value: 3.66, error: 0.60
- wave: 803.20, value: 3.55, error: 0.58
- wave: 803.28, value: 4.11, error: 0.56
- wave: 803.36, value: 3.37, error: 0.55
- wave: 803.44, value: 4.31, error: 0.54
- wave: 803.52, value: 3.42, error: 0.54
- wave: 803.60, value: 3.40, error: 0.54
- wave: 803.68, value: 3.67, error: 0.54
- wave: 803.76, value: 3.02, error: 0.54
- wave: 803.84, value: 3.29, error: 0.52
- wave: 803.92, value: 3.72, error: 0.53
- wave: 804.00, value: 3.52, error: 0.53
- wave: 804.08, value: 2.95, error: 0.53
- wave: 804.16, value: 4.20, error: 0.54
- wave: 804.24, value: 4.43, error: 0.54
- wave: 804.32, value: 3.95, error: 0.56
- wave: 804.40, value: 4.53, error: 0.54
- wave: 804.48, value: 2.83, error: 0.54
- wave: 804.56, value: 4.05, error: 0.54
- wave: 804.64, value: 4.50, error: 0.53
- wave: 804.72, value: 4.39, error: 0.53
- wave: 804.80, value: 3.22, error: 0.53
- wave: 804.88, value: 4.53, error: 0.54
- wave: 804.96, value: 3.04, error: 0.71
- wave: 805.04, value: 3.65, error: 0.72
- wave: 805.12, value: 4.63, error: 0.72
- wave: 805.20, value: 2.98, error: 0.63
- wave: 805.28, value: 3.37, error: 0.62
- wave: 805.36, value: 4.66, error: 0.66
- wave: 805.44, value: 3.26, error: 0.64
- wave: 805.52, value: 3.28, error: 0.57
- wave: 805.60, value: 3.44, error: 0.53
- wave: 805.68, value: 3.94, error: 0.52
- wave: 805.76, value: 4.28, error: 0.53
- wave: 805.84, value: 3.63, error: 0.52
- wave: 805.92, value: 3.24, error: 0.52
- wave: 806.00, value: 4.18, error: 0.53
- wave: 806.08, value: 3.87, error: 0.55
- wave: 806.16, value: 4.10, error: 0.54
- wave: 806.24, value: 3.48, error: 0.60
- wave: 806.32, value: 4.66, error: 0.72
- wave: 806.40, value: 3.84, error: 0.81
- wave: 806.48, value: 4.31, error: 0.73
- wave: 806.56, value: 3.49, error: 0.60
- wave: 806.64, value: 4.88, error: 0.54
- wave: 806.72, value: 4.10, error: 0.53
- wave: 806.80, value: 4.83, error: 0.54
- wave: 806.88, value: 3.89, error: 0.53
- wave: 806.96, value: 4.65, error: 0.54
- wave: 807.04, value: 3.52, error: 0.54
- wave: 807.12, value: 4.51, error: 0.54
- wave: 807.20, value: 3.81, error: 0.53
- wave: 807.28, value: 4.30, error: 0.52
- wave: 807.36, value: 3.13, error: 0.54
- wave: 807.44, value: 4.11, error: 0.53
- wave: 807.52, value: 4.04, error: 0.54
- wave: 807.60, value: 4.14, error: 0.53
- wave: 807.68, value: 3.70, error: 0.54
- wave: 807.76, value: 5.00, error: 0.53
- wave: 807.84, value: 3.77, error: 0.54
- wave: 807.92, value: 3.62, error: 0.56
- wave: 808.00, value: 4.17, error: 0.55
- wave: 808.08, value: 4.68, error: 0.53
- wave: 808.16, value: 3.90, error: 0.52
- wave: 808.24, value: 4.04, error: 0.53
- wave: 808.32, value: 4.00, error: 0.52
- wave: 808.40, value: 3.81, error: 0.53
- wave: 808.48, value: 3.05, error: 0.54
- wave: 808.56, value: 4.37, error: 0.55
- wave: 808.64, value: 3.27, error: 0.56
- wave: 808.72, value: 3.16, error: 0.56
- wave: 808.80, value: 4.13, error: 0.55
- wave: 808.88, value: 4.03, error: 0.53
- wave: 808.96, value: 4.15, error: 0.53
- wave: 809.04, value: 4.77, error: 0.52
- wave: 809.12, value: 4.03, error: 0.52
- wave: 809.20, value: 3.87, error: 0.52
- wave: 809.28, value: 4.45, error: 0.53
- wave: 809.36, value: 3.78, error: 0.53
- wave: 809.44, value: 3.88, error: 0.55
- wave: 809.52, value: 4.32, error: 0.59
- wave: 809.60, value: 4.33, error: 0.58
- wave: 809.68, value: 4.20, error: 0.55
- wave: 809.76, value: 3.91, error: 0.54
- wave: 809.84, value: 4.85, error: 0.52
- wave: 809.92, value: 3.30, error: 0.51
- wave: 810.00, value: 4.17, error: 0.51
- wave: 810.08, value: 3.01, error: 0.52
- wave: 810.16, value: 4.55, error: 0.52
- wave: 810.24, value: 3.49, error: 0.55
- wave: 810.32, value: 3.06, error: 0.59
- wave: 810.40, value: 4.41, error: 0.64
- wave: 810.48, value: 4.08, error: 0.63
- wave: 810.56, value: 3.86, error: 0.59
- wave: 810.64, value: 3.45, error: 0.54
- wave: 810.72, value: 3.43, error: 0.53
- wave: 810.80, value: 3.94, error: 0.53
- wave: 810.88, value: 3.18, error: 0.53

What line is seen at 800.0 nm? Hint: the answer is H-alpha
